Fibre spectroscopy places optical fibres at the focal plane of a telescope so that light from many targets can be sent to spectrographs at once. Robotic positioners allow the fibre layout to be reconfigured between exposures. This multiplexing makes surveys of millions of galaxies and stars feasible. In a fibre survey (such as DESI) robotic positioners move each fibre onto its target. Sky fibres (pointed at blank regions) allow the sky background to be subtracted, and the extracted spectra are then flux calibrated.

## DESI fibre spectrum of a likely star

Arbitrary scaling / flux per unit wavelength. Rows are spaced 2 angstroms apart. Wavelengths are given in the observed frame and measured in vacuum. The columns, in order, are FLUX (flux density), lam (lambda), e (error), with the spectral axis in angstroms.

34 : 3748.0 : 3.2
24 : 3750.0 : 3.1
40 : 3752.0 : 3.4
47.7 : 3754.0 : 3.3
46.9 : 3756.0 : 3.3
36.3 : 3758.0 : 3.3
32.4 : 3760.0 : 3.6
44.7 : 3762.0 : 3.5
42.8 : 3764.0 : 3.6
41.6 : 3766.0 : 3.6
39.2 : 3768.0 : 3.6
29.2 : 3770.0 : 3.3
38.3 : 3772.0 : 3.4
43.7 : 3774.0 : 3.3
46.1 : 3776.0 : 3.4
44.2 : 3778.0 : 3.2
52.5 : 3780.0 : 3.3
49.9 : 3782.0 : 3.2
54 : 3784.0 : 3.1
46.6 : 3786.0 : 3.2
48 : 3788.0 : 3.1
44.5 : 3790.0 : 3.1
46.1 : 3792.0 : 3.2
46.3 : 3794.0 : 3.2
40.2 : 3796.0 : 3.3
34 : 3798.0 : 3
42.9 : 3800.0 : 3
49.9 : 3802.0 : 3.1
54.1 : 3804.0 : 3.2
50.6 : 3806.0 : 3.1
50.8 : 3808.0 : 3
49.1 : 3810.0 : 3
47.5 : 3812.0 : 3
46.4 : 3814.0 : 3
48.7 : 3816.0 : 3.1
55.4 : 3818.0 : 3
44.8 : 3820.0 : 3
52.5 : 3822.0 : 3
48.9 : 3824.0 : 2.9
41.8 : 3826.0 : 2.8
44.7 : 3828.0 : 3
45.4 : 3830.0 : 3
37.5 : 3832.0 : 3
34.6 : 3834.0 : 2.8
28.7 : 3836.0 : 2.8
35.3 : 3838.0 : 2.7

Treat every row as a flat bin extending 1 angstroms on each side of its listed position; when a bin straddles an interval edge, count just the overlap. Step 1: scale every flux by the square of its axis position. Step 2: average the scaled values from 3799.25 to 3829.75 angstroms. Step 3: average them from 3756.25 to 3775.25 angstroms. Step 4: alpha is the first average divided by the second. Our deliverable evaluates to 1.3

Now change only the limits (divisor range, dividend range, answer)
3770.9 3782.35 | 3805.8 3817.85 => 1.10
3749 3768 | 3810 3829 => 1.25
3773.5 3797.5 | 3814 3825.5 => 1.08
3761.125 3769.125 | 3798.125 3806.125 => 1.16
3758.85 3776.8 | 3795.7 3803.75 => 1.10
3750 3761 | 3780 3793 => 1.26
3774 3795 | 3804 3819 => 1.07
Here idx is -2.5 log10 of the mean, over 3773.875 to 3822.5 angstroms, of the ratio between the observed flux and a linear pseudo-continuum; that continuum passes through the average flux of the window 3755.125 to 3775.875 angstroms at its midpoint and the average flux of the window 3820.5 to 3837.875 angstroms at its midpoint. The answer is -0.17 mag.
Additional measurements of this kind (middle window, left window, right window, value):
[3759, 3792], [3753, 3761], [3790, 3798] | -0.04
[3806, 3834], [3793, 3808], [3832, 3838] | -0.21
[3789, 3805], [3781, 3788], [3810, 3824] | 0.11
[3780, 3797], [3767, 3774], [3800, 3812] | -0.10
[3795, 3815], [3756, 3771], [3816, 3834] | -0.07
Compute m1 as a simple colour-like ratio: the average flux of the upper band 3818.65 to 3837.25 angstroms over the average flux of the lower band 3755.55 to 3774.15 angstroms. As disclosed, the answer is 1.08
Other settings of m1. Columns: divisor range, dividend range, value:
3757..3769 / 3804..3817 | 1.25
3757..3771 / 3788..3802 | 1.14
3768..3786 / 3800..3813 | 1.12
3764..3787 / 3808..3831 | 1.09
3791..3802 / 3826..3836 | 0.93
